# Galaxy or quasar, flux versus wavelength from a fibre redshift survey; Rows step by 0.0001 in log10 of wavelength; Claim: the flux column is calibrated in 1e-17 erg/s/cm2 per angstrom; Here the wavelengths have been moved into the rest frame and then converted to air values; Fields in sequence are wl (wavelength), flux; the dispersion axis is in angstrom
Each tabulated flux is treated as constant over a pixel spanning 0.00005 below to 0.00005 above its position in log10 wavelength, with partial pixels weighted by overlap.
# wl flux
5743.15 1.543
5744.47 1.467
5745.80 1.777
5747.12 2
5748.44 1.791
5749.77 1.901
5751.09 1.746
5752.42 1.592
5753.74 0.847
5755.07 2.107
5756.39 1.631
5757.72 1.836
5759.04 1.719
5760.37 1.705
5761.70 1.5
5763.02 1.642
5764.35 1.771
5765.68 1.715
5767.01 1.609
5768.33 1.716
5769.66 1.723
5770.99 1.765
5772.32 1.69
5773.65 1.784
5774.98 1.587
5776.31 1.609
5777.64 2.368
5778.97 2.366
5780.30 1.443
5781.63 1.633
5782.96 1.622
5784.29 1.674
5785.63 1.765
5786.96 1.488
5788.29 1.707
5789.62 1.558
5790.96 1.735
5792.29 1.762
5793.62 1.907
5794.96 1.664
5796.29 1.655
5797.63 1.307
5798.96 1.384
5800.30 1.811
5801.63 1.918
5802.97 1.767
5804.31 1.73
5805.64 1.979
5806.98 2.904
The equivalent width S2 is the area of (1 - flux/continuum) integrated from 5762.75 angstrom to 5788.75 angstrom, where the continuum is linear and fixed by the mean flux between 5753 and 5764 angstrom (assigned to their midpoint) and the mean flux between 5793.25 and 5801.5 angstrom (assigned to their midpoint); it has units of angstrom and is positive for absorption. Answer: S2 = -1.7 angstrom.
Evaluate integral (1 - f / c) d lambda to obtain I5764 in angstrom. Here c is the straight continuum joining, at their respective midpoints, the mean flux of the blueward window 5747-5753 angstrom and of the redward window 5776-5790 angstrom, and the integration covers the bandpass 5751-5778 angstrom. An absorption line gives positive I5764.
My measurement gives 1.3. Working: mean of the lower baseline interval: 1.79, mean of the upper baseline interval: 1.76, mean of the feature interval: 1.69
